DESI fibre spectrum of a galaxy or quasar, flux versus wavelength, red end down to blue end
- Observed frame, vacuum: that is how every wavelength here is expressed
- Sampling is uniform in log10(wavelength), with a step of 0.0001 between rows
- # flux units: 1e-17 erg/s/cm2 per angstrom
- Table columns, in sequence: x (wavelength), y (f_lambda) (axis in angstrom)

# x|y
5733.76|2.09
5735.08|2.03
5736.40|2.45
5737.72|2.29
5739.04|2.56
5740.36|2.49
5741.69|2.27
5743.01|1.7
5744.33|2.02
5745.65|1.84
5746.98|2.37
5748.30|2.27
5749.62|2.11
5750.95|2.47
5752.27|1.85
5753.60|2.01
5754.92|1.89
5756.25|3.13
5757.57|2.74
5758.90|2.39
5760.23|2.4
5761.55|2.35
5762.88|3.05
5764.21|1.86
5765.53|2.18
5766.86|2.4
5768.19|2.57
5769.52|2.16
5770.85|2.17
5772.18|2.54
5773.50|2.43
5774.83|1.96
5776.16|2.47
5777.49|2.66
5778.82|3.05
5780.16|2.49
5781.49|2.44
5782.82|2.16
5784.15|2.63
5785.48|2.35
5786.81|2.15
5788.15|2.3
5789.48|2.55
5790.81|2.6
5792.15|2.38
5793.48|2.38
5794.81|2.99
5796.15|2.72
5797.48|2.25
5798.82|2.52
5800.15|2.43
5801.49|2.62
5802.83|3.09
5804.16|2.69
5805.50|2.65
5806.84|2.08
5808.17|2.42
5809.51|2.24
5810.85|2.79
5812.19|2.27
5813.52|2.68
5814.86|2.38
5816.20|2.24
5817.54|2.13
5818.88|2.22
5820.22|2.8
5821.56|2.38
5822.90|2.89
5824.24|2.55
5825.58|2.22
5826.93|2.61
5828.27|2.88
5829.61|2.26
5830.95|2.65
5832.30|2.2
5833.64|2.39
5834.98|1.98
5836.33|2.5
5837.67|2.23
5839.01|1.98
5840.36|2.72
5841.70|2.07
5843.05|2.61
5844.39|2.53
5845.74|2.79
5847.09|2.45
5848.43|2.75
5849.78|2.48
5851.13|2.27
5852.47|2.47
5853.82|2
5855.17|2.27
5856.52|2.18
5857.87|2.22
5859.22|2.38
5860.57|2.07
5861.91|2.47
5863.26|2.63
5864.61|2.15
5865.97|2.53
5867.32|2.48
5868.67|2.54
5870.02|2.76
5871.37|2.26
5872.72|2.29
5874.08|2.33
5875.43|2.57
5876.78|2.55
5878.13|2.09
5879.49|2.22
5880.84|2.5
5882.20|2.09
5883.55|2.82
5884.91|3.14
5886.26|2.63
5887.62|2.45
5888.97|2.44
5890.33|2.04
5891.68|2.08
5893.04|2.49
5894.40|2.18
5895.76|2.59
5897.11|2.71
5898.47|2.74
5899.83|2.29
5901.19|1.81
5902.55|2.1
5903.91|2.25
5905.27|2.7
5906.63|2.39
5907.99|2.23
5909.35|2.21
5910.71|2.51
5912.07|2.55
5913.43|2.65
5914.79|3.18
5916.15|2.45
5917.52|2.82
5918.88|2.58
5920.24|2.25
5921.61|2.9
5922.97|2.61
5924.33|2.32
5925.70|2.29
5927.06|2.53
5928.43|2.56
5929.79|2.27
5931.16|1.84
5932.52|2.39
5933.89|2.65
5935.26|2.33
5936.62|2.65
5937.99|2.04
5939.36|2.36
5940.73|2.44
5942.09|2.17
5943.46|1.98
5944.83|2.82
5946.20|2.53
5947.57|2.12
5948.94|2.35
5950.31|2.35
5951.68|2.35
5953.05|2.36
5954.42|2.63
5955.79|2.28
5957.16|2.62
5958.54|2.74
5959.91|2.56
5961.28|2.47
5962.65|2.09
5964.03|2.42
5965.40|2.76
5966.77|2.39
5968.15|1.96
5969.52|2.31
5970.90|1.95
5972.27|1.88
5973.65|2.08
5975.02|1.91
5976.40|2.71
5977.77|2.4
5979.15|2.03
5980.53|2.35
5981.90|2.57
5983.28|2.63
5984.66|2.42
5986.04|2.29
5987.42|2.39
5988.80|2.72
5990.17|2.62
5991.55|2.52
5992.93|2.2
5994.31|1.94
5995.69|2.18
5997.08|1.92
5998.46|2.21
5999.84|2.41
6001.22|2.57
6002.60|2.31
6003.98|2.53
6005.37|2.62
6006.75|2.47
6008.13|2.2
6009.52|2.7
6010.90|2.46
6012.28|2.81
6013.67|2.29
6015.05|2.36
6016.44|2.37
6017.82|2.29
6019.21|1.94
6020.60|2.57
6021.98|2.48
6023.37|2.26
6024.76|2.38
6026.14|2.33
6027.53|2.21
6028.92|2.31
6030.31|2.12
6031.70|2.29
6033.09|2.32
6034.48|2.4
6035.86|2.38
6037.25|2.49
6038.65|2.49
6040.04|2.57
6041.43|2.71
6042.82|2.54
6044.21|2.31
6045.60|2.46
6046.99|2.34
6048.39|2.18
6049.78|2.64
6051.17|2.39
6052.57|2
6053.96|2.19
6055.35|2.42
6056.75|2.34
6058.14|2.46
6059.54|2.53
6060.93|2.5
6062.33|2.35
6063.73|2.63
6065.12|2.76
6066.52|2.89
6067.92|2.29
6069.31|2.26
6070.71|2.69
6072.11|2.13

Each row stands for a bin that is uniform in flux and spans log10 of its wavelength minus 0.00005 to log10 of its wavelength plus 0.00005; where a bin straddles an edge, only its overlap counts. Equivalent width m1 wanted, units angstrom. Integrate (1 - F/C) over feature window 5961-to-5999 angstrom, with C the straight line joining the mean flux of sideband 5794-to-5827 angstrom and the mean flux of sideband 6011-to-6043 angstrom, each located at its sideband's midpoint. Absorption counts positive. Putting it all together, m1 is 1.9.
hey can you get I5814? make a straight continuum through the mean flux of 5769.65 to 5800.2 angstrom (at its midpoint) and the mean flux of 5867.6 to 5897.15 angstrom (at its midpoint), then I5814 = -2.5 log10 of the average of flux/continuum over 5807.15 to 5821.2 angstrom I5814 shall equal 0.02 mag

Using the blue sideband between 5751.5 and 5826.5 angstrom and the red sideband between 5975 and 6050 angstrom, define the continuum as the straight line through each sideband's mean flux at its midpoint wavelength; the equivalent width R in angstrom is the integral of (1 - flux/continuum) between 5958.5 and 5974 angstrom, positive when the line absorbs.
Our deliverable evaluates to 0.7 angstrom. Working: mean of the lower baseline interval 2.45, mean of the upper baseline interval 2.39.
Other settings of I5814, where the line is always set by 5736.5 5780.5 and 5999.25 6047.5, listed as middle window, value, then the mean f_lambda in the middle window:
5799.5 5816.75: -0.07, 2.51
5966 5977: 0.12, 2.15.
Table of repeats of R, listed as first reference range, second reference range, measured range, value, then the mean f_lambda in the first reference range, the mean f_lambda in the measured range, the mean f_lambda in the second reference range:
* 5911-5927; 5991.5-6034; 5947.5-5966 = 0.3 angstrom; 2.6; 2.44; 2.34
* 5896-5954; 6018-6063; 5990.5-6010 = 0.4 angstrom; 2.42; 2.34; 2.37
